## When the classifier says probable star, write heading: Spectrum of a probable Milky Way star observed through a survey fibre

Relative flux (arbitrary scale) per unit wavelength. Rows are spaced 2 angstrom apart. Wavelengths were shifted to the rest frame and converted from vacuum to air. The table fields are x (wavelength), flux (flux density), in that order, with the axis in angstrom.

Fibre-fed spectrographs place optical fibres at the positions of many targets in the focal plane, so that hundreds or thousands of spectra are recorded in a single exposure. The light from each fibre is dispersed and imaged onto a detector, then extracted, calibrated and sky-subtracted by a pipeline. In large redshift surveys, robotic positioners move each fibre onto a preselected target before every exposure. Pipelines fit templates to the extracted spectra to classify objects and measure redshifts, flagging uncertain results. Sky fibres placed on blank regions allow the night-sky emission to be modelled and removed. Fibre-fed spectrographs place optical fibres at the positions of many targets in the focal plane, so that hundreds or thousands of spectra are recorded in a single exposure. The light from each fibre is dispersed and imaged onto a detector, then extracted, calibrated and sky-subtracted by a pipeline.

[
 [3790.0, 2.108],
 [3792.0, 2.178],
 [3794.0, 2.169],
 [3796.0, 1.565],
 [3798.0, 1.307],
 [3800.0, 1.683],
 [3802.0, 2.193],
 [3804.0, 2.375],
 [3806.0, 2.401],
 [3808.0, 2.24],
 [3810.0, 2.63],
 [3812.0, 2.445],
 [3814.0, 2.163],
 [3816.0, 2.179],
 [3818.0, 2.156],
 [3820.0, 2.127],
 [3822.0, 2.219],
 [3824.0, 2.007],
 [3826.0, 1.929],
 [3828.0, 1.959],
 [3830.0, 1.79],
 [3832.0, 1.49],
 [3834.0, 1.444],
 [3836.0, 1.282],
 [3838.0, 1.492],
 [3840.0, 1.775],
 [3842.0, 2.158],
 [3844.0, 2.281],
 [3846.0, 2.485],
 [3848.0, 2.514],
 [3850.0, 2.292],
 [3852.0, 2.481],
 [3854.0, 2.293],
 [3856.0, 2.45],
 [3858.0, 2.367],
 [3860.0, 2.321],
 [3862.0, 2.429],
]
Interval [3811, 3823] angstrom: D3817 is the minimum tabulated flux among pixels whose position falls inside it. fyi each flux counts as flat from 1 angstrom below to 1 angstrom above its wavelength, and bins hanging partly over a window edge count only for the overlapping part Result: 2.127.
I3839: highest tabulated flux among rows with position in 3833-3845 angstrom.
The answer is 2.281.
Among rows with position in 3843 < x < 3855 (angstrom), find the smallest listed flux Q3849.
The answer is 2.281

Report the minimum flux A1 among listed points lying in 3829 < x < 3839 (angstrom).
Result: 1.282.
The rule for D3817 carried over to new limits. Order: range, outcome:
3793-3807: 1.307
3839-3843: 1.775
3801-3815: 2.163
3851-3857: 2.293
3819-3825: 2.007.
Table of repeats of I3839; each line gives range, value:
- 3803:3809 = 2.401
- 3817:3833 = 2.219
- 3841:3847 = 2.485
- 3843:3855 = 2.514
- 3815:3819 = 2.179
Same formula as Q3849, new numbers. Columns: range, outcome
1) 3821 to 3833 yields 1.49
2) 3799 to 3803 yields 1.683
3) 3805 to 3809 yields 2.24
